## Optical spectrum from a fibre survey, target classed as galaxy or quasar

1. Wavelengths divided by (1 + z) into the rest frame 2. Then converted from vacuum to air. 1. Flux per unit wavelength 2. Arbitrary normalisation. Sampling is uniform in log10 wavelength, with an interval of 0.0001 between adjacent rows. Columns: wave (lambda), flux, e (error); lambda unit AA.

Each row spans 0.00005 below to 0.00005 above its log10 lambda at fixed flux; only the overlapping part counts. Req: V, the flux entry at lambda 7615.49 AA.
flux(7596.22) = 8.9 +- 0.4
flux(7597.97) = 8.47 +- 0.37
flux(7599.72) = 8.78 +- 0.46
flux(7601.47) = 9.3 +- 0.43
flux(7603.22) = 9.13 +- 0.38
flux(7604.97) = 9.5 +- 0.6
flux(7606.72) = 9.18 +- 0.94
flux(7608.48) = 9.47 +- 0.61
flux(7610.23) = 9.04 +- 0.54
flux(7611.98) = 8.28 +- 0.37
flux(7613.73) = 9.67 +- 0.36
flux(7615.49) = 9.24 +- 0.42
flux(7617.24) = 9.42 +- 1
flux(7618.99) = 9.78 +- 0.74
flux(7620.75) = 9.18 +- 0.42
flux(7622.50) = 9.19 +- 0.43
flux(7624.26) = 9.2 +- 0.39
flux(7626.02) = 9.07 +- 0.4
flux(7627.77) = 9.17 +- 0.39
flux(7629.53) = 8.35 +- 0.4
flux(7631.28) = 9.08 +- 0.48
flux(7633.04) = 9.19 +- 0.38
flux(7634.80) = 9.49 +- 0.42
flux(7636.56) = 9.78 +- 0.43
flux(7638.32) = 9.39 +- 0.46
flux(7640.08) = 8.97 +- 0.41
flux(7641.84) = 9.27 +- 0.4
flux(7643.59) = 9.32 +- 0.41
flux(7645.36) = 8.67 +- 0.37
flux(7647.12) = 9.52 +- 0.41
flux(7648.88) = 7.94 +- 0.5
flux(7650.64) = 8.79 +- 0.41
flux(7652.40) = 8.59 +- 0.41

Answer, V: 9.24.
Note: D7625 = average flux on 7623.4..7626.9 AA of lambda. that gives 9.14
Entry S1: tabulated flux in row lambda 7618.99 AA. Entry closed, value 9.78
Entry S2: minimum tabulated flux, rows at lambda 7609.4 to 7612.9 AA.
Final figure 8.28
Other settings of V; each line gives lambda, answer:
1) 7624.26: 9.2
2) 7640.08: 8.97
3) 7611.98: 8.28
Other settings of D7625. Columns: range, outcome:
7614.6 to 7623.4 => 9.36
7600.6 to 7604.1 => 9.22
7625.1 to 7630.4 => 8.86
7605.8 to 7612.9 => 9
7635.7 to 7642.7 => 9.35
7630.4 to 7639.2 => 9.38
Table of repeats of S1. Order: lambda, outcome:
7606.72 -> 9.18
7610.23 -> 9.04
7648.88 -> 7.94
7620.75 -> 9.18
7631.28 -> 9.08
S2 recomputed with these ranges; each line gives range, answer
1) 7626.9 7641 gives 8.35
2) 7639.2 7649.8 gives 7.94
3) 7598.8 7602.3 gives 8.78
